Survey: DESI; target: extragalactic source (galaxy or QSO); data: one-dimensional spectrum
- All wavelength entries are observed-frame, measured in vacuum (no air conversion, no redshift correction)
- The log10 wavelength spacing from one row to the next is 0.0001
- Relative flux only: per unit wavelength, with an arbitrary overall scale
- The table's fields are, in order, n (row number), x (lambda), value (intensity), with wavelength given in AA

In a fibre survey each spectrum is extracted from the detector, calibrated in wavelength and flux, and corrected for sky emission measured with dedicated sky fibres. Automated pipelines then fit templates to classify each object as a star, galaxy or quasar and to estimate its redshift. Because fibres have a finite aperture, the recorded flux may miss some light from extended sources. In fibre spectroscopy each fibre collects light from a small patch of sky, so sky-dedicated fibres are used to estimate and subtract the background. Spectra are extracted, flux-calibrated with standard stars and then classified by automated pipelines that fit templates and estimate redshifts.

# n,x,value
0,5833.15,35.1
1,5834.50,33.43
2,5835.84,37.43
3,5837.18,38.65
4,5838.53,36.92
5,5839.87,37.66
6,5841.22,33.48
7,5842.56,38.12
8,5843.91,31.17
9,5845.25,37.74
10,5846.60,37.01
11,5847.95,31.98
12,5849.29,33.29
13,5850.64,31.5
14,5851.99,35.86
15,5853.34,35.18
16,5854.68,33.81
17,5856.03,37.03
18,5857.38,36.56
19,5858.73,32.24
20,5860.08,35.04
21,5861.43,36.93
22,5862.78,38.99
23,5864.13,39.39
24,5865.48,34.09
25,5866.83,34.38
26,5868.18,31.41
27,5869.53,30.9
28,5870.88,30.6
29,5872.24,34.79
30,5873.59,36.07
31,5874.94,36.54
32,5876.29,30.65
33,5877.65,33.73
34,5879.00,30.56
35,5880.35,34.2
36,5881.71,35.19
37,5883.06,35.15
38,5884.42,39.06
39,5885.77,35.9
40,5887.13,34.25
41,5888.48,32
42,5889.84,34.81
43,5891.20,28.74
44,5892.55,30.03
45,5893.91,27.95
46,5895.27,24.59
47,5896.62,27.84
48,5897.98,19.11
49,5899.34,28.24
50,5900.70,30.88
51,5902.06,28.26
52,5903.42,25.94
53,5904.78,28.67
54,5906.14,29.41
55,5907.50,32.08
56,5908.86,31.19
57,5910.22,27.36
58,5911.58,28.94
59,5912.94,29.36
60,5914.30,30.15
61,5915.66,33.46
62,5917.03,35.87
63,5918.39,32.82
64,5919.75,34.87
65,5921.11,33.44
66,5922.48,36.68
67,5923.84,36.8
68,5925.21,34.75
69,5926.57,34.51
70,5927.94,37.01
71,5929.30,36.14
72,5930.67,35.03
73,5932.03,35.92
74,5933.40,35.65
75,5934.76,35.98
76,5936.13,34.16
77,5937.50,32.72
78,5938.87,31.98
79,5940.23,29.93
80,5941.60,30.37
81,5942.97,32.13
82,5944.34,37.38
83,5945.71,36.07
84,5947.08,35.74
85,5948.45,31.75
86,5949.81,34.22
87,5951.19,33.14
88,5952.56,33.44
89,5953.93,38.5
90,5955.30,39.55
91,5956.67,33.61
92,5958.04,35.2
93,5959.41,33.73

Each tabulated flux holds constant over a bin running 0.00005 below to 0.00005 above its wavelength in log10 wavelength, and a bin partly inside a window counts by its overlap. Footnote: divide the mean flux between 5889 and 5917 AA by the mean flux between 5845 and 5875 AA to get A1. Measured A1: 0.8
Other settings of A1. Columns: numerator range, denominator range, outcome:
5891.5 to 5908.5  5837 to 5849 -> 0.78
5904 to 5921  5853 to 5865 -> 0.86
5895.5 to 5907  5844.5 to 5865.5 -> 0.77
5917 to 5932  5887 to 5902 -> 1.23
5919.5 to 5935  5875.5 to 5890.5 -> 1.04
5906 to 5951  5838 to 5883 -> 0.97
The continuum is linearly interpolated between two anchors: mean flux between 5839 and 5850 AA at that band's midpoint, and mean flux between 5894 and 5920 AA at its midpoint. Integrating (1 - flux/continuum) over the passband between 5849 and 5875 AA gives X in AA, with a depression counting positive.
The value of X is -1.0 AA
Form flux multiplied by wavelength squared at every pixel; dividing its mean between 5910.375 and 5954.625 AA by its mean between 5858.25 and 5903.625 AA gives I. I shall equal 1.07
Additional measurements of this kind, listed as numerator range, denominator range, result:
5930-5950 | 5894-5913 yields 1.23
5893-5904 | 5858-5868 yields 0.76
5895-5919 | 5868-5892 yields 0.88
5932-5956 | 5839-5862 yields 1.01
